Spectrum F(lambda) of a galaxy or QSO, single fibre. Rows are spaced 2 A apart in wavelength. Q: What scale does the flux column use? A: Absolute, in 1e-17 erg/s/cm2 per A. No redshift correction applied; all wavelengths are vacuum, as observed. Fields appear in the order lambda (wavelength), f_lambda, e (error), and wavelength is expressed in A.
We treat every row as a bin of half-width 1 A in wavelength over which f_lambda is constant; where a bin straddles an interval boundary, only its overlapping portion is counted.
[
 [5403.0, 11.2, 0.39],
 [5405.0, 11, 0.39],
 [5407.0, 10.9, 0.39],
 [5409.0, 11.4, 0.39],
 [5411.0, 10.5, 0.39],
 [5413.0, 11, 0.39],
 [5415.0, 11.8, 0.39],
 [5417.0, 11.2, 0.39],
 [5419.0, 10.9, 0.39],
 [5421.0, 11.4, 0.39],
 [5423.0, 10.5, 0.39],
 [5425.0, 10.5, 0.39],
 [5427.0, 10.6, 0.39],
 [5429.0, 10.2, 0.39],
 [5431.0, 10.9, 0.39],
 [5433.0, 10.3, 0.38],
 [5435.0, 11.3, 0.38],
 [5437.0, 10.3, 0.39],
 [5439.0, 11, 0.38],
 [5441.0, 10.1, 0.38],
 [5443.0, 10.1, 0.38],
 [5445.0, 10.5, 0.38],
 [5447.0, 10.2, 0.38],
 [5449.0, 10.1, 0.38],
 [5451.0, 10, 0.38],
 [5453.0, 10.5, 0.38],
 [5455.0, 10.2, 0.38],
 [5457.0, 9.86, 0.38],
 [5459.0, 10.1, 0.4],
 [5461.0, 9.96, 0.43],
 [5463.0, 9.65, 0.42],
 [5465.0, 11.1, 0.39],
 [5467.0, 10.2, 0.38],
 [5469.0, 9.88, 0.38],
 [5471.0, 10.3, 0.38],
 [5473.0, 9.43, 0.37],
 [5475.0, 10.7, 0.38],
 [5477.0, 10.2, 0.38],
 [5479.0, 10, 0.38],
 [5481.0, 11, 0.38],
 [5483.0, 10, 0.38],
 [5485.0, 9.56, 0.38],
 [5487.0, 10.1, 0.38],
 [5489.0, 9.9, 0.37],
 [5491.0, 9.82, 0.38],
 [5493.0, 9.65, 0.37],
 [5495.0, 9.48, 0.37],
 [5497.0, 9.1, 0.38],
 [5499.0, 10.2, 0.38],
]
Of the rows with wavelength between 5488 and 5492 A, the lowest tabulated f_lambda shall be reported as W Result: 9.82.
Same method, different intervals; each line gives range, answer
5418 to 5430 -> 10.2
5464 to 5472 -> 9.88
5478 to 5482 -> 10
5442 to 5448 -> 10.1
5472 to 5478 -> 9.43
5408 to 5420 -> 10.5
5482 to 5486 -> 9.56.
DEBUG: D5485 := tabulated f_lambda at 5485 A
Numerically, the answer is 9.56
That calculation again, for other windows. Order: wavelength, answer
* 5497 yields 9.1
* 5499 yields 10.2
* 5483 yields 10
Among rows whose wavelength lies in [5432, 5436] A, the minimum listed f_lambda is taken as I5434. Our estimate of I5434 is 10.3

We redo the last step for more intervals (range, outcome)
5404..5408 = 10.9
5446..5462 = 9.86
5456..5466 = 9.65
